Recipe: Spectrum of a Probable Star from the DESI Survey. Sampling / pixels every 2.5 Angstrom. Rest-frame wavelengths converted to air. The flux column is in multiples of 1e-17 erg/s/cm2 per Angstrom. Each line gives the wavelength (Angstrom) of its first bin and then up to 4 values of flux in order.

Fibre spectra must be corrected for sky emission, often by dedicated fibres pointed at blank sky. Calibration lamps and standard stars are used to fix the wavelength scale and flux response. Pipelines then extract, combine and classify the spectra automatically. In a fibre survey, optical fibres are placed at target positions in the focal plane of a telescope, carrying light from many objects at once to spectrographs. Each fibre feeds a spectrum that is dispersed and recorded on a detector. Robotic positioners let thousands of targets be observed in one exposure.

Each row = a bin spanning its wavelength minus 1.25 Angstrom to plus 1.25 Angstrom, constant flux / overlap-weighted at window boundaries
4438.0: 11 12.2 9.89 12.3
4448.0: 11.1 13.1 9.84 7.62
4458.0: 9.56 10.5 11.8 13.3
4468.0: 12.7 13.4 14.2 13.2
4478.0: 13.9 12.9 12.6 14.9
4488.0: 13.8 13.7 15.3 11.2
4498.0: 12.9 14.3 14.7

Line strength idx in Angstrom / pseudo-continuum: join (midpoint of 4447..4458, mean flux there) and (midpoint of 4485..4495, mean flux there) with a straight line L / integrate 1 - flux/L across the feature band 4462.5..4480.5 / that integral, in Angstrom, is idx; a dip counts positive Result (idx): -1.5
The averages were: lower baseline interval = 10.3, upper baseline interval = 14.1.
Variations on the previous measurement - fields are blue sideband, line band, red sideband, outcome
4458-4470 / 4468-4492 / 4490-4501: -1.77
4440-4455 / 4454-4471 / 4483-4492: 1.54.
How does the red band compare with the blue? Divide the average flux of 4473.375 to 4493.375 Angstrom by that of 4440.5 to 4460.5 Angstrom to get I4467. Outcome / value 1.3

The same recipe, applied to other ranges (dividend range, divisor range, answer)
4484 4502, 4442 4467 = 1.26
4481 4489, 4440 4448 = 1.21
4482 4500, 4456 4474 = 1.13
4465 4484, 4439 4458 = 1.23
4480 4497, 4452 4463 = 1.40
